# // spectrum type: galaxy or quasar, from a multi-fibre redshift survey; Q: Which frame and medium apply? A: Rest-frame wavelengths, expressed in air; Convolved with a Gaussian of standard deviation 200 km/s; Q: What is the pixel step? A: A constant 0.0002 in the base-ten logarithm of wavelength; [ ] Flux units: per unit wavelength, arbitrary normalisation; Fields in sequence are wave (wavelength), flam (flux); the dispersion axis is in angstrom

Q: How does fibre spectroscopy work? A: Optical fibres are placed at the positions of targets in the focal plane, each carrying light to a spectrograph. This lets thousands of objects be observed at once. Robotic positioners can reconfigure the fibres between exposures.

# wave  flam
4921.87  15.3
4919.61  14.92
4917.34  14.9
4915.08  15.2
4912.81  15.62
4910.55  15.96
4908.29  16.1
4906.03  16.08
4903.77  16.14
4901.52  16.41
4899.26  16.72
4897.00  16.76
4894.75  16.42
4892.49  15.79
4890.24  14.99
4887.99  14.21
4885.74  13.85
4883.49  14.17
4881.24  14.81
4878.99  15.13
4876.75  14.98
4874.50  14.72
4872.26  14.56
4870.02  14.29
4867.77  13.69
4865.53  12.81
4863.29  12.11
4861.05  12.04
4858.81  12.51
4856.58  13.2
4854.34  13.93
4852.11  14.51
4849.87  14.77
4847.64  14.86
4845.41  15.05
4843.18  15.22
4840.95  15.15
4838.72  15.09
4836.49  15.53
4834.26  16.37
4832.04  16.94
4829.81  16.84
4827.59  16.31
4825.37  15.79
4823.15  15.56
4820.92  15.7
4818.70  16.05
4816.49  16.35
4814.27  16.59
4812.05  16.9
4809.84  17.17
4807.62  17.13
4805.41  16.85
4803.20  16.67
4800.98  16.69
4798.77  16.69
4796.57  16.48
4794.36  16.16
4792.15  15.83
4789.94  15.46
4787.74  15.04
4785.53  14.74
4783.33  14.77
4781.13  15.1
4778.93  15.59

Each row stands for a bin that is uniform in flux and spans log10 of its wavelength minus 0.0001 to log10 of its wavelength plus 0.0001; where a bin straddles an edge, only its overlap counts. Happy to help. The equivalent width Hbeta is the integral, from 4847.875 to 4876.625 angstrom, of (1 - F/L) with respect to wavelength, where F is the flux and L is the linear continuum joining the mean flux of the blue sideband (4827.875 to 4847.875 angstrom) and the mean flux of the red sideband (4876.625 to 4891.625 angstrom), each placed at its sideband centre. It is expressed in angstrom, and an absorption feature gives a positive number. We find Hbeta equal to 2.7 angstrom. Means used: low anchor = 15.7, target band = 13.7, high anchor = 14.6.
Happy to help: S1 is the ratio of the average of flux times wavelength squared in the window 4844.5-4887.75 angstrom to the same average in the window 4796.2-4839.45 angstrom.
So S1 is 0.87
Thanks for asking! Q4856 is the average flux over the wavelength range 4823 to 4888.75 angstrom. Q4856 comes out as 14.6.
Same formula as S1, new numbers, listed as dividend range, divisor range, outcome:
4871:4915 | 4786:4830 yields 0.98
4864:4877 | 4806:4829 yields 0.88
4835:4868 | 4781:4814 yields 0.89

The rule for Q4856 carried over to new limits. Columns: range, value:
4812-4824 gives 16.1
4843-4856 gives 14.6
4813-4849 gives 15.8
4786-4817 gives 16.4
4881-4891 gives 14.3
